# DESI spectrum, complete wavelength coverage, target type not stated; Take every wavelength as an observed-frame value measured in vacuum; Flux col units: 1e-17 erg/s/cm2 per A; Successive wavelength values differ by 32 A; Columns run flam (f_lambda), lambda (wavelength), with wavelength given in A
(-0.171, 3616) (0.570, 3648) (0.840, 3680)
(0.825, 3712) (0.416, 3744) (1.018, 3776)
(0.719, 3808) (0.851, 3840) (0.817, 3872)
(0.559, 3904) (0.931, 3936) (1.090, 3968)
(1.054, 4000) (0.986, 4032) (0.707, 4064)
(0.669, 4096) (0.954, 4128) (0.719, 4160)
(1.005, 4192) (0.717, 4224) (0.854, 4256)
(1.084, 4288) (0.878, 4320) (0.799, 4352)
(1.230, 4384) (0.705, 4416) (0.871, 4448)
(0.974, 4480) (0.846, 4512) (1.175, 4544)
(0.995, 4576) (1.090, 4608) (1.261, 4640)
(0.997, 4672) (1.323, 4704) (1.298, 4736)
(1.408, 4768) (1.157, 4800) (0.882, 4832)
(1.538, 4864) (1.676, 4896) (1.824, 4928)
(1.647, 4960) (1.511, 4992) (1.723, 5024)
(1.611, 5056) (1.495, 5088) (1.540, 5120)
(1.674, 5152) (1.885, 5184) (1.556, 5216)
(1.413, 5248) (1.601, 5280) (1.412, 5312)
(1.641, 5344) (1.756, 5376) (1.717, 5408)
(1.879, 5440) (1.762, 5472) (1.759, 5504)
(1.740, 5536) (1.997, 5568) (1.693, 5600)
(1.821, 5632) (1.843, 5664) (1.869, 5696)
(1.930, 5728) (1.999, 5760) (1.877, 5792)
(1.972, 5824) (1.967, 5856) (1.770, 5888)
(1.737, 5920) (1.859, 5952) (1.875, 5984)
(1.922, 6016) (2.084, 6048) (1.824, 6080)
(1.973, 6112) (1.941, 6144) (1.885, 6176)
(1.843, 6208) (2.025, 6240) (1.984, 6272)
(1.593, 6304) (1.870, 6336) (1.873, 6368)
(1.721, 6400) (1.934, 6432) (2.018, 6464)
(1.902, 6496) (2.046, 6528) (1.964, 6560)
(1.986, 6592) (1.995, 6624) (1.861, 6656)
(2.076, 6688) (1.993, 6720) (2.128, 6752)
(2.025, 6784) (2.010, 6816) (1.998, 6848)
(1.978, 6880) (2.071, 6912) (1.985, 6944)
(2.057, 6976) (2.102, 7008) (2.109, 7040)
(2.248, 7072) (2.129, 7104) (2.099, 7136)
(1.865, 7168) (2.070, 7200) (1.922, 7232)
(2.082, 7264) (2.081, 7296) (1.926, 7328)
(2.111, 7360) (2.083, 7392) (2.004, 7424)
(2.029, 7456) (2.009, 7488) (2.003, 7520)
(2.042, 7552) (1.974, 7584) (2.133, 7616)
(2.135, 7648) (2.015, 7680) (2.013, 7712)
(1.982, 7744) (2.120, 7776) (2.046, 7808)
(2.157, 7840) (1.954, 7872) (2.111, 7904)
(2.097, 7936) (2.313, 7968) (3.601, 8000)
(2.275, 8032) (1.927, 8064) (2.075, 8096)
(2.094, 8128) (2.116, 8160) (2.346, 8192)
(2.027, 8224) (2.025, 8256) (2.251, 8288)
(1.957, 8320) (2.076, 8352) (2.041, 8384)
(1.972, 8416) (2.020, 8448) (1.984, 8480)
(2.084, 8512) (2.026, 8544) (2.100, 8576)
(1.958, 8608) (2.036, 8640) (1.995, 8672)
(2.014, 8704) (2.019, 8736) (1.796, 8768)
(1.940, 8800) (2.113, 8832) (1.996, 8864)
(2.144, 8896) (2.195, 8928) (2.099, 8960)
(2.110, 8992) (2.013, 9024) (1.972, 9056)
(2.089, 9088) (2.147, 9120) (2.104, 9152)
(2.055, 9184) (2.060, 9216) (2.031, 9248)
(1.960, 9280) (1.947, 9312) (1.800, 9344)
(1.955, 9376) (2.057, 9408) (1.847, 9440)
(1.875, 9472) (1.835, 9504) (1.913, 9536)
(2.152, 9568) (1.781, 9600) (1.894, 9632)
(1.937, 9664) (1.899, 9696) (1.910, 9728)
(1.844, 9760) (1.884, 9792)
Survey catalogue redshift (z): 0.217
